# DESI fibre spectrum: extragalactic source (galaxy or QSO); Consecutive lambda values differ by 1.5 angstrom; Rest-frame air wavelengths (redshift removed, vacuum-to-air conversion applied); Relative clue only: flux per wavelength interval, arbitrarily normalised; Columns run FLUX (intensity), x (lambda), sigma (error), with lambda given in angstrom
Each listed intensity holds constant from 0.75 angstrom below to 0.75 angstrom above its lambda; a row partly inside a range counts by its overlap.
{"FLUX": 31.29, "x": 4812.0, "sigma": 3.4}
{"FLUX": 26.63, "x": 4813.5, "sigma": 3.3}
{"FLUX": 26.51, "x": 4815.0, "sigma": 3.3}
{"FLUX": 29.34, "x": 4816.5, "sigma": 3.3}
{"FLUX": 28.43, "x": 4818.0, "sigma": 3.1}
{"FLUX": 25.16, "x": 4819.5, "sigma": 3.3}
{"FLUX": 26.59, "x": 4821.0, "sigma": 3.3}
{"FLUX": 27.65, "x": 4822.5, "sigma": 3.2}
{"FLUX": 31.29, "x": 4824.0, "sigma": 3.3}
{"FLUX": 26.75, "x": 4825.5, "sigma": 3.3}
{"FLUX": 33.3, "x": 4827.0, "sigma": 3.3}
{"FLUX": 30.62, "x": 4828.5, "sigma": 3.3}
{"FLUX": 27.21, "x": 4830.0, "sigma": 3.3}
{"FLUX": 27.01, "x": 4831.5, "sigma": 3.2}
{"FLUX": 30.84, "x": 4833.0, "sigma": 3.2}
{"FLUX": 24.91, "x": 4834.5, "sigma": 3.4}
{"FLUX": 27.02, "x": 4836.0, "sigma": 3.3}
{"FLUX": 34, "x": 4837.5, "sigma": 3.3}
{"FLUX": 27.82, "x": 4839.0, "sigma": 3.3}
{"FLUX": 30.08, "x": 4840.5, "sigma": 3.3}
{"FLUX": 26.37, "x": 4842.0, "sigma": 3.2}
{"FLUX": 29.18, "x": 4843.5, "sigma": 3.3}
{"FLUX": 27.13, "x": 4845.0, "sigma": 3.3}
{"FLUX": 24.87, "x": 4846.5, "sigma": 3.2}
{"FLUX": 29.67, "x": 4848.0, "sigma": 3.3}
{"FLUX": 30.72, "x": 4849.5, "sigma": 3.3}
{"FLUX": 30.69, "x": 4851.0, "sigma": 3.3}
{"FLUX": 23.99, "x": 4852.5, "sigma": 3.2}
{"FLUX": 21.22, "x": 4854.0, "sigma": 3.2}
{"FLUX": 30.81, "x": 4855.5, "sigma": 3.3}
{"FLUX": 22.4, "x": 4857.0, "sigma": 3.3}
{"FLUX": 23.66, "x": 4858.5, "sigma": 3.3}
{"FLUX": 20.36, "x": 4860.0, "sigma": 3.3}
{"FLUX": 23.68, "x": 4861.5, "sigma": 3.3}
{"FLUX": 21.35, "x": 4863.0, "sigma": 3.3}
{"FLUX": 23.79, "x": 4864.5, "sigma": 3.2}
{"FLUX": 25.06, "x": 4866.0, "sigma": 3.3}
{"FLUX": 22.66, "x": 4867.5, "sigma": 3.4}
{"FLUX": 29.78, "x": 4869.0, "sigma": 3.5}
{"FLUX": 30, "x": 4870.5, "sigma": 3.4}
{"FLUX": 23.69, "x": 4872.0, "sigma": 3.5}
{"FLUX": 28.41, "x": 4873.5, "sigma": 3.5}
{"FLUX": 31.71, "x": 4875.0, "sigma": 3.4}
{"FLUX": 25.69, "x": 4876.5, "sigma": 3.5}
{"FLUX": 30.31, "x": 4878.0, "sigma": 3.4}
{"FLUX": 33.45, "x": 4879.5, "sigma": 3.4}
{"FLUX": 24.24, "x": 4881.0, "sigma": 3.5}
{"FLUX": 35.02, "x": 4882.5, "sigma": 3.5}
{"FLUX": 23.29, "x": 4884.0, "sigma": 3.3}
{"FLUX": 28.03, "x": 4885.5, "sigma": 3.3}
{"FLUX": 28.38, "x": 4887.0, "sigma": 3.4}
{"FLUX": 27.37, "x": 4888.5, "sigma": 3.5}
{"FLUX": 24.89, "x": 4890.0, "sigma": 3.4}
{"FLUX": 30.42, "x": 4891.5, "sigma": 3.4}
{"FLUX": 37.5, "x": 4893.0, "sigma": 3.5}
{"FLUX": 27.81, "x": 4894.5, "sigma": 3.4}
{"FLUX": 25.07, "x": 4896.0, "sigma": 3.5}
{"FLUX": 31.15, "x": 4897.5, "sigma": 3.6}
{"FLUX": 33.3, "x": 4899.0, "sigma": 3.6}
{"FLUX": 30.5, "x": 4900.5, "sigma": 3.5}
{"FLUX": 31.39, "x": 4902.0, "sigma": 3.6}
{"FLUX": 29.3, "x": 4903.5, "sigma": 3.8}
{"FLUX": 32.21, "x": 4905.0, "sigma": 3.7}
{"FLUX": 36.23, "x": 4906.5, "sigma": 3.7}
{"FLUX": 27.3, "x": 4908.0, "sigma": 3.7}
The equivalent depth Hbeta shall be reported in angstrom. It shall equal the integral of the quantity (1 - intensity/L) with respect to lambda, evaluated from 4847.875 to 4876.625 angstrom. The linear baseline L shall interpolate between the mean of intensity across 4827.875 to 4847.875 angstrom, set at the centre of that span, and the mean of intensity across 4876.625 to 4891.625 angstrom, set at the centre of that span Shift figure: 2.5 angstrom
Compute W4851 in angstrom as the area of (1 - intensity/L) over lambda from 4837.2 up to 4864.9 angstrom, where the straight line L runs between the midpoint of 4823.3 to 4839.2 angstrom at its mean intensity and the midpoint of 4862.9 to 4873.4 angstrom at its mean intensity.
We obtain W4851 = 1.0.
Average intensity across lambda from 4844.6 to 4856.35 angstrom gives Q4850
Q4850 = 27.4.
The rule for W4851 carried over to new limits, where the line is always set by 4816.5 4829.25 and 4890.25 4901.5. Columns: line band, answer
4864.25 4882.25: 1.38 angstrom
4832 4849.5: 0.46 angstrom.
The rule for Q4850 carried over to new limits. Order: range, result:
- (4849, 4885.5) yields 26.5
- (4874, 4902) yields 29.4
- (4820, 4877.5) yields 27.2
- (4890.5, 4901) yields 30.7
